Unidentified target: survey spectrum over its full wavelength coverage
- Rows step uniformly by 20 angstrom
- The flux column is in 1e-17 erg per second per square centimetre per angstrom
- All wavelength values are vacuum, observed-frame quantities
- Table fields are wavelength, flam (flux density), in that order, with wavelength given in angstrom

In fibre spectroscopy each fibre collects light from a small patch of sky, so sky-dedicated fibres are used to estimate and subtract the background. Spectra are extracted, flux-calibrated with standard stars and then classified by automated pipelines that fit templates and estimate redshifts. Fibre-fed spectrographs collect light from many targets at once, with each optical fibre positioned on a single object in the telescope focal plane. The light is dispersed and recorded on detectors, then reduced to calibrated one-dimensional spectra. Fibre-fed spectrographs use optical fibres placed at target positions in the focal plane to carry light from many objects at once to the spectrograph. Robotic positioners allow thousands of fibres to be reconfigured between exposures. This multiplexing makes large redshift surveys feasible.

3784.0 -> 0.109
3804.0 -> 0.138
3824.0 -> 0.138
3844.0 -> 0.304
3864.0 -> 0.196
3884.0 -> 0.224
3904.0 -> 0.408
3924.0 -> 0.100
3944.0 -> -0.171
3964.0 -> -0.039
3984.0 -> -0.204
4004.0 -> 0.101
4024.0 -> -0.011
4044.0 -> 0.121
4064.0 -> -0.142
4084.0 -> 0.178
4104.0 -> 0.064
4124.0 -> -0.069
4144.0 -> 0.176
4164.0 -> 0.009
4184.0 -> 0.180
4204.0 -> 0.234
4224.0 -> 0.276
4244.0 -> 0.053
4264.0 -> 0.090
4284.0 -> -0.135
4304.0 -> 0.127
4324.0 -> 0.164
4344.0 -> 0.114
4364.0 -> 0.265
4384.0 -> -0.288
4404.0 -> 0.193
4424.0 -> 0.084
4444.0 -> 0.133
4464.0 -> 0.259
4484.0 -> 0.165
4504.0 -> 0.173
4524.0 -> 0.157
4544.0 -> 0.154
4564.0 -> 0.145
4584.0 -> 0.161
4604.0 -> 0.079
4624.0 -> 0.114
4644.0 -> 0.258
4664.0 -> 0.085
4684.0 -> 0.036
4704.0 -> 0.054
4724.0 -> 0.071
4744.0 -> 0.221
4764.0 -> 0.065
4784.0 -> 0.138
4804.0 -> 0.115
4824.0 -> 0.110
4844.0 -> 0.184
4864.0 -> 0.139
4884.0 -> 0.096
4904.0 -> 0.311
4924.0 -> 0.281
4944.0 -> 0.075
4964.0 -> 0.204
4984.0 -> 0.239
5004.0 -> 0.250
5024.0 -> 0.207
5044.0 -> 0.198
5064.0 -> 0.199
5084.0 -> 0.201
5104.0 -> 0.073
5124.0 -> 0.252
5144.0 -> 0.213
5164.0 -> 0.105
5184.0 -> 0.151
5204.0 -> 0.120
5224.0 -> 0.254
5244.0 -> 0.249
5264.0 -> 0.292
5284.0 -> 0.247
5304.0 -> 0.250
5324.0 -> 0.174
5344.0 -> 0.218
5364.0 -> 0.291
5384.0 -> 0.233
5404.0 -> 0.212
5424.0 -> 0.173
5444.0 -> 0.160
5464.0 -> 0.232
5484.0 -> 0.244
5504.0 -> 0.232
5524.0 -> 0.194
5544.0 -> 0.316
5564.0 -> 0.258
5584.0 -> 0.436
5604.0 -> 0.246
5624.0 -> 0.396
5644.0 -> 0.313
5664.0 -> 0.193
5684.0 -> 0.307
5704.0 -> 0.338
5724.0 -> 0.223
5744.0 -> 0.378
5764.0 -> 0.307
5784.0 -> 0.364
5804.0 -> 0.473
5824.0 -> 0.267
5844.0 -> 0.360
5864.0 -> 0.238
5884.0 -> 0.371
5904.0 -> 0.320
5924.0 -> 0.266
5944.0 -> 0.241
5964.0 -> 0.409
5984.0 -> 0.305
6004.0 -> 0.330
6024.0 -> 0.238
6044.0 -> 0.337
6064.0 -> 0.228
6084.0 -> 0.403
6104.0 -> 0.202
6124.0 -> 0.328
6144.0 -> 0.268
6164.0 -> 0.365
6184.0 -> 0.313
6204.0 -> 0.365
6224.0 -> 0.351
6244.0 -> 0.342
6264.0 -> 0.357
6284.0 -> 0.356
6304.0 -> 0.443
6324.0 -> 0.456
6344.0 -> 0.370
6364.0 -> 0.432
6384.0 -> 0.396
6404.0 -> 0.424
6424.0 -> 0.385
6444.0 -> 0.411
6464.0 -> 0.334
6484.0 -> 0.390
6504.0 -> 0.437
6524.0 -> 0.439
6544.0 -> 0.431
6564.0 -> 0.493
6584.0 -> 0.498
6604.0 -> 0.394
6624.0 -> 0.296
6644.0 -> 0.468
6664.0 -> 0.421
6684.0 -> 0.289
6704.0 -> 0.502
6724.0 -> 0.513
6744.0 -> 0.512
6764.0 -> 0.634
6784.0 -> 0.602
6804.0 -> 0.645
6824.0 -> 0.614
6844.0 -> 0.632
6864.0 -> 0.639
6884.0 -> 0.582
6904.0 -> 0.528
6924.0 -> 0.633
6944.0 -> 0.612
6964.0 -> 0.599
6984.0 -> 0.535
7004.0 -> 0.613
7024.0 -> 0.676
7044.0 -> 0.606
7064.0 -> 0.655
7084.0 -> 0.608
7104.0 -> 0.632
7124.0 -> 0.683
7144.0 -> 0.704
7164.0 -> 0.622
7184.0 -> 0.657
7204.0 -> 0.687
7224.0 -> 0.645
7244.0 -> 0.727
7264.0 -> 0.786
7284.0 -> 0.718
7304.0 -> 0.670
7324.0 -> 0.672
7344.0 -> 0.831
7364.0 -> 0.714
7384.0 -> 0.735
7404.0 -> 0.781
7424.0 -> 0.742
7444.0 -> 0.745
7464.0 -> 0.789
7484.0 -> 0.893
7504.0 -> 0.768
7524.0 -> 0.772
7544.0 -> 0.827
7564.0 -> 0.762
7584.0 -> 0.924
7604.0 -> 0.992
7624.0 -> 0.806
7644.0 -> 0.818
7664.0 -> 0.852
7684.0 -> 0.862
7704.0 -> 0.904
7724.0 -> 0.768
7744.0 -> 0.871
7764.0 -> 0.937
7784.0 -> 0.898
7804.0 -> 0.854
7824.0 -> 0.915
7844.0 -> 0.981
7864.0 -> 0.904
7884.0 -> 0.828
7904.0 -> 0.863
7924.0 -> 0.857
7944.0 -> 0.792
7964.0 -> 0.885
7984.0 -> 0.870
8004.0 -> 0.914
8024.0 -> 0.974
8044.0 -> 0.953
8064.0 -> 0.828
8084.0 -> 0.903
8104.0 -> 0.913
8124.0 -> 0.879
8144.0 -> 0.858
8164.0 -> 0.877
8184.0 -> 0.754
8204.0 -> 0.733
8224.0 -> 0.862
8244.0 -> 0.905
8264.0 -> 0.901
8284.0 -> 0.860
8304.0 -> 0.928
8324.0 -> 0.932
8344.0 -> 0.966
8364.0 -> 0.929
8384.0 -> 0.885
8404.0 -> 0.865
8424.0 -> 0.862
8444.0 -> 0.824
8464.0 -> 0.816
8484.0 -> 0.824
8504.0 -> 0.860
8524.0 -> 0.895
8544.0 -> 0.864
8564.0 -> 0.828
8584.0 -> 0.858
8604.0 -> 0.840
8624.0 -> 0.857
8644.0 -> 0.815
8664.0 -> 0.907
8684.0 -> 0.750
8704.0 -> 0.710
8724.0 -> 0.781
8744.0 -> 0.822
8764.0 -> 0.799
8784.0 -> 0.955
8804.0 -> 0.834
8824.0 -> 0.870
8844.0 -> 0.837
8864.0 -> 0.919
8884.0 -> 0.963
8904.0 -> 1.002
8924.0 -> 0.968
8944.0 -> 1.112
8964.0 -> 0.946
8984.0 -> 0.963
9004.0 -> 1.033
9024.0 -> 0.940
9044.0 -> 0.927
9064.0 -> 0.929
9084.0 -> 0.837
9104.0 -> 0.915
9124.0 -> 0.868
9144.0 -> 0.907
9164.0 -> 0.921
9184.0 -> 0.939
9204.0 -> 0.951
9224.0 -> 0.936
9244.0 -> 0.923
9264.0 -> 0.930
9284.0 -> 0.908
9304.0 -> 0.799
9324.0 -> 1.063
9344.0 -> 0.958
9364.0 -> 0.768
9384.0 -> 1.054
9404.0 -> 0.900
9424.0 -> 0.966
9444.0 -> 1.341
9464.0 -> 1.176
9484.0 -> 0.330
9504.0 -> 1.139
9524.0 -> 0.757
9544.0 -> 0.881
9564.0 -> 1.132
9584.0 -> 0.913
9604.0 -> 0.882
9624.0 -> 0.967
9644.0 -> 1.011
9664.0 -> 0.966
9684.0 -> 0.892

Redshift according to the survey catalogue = 0.68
